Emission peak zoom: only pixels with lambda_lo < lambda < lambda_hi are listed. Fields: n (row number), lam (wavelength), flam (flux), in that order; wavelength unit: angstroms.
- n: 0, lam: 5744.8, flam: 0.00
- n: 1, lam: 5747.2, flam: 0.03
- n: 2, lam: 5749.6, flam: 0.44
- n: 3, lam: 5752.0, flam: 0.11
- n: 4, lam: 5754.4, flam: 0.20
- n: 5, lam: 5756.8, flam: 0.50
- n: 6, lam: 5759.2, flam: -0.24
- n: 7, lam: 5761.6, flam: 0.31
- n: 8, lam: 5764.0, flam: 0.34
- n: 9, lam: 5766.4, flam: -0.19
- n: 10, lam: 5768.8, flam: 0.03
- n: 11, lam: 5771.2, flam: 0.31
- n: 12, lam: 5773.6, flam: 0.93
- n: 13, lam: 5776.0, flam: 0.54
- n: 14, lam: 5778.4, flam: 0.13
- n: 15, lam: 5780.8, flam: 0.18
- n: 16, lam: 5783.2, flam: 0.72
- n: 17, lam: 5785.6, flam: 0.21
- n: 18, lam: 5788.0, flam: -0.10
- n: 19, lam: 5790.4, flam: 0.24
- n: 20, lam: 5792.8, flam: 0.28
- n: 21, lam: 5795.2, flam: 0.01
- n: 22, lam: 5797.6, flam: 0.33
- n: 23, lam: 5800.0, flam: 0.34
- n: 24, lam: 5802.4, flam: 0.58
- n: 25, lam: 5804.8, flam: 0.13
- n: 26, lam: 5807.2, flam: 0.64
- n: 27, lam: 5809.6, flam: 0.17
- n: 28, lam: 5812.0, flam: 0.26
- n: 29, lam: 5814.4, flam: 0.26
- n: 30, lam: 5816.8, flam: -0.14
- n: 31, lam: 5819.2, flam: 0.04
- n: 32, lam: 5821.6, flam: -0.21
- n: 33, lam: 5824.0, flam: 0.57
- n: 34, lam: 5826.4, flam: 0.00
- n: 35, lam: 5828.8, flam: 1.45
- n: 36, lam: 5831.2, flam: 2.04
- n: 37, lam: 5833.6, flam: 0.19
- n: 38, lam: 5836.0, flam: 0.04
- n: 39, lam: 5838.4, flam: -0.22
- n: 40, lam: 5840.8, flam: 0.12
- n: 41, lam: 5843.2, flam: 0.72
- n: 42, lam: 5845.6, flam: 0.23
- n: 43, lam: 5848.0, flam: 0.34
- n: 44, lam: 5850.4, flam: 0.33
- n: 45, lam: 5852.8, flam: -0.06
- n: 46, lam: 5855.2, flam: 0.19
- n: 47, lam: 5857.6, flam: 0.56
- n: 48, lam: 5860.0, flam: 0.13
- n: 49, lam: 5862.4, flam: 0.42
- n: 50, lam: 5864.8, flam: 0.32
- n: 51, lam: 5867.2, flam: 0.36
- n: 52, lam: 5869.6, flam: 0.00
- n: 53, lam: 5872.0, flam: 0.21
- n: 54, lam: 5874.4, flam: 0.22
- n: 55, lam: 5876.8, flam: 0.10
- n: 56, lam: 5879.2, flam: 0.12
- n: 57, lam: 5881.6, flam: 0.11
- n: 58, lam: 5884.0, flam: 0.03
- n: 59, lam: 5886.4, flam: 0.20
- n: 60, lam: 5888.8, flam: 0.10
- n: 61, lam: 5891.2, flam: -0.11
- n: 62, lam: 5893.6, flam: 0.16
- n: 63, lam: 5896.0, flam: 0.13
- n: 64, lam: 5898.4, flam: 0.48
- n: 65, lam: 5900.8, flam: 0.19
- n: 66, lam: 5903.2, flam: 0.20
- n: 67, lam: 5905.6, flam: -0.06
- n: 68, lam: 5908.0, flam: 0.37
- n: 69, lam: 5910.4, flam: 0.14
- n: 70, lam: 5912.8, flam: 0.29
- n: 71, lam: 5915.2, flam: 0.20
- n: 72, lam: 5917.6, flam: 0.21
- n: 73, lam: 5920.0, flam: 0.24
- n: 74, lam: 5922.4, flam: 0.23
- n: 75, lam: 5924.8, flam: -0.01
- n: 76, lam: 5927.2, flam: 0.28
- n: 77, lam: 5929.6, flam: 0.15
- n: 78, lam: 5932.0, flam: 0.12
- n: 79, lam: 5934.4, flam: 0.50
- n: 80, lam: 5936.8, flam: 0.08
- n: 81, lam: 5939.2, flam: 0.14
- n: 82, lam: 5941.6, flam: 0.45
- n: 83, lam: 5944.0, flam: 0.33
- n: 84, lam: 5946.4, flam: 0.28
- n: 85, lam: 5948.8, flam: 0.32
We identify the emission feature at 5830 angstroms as [O III]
